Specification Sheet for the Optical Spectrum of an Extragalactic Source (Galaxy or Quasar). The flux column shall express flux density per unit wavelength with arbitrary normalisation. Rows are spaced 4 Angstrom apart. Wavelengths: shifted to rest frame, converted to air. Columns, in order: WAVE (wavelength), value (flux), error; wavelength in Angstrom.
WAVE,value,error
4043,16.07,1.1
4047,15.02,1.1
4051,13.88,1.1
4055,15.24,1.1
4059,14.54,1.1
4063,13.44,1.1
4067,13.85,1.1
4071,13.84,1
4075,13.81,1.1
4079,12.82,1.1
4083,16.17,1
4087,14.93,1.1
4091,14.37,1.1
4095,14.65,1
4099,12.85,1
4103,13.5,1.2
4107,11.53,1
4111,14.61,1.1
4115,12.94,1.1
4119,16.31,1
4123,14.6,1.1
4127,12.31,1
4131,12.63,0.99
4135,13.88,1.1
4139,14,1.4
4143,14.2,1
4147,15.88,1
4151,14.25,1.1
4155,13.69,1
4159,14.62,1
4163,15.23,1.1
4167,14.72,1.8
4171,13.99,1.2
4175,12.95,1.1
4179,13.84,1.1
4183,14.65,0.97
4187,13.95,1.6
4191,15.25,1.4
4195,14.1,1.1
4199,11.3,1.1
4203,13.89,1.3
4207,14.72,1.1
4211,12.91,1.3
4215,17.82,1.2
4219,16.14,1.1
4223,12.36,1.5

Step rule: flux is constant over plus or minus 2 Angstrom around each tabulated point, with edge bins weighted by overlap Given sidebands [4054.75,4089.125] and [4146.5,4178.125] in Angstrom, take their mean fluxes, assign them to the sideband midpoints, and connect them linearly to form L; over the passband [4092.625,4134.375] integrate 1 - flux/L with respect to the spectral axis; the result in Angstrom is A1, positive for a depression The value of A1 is 2.0 Angstrom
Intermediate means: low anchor 14.2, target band 13.6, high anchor 14.3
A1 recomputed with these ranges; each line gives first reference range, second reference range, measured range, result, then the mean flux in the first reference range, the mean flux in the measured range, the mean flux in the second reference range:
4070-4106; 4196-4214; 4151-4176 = -1.0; 14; 14.3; 13.5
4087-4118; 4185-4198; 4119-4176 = -0.9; 13.7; 14.2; 14.2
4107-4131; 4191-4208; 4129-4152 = -0.6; 13.8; 14.1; 13.6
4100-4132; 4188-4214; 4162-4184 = -0.6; 13.6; 14.2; 13.9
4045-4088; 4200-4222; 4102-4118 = 1.3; 14.3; 13.3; 14.8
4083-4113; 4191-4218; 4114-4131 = 0.1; 13.9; 13.9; 14.3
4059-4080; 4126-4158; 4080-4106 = -0.9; 13.7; 14.2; 13.9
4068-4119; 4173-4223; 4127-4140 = 0.7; 13.9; 13.3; 14.2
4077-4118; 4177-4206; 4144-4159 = -0.7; 13.9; 14.6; 13.9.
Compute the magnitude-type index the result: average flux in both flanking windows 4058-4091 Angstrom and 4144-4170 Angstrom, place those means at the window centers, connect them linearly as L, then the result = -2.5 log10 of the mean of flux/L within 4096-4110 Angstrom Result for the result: 0.11 mag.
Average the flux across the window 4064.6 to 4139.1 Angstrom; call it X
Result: 13.9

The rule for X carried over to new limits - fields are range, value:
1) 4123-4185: 14.1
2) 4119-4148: 14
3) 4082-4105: 14.3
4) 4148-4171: 14.5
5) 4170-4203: 13.8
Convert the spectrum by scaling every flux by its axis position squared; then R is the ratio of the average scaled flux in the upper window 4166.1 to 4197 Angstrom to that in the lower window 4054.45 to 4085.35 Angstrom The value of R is 1.05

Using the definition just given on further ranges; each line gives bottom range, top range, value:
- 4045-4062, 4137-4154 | 1.04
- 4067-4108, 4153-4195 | 1.07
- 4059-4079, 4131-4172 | 1.09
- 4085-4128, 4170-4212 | 1.03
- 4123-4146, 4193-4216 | 1.06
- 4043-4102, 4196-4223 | 1.07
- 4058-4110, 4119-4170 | 1.06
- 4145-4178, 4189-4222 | 1.03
